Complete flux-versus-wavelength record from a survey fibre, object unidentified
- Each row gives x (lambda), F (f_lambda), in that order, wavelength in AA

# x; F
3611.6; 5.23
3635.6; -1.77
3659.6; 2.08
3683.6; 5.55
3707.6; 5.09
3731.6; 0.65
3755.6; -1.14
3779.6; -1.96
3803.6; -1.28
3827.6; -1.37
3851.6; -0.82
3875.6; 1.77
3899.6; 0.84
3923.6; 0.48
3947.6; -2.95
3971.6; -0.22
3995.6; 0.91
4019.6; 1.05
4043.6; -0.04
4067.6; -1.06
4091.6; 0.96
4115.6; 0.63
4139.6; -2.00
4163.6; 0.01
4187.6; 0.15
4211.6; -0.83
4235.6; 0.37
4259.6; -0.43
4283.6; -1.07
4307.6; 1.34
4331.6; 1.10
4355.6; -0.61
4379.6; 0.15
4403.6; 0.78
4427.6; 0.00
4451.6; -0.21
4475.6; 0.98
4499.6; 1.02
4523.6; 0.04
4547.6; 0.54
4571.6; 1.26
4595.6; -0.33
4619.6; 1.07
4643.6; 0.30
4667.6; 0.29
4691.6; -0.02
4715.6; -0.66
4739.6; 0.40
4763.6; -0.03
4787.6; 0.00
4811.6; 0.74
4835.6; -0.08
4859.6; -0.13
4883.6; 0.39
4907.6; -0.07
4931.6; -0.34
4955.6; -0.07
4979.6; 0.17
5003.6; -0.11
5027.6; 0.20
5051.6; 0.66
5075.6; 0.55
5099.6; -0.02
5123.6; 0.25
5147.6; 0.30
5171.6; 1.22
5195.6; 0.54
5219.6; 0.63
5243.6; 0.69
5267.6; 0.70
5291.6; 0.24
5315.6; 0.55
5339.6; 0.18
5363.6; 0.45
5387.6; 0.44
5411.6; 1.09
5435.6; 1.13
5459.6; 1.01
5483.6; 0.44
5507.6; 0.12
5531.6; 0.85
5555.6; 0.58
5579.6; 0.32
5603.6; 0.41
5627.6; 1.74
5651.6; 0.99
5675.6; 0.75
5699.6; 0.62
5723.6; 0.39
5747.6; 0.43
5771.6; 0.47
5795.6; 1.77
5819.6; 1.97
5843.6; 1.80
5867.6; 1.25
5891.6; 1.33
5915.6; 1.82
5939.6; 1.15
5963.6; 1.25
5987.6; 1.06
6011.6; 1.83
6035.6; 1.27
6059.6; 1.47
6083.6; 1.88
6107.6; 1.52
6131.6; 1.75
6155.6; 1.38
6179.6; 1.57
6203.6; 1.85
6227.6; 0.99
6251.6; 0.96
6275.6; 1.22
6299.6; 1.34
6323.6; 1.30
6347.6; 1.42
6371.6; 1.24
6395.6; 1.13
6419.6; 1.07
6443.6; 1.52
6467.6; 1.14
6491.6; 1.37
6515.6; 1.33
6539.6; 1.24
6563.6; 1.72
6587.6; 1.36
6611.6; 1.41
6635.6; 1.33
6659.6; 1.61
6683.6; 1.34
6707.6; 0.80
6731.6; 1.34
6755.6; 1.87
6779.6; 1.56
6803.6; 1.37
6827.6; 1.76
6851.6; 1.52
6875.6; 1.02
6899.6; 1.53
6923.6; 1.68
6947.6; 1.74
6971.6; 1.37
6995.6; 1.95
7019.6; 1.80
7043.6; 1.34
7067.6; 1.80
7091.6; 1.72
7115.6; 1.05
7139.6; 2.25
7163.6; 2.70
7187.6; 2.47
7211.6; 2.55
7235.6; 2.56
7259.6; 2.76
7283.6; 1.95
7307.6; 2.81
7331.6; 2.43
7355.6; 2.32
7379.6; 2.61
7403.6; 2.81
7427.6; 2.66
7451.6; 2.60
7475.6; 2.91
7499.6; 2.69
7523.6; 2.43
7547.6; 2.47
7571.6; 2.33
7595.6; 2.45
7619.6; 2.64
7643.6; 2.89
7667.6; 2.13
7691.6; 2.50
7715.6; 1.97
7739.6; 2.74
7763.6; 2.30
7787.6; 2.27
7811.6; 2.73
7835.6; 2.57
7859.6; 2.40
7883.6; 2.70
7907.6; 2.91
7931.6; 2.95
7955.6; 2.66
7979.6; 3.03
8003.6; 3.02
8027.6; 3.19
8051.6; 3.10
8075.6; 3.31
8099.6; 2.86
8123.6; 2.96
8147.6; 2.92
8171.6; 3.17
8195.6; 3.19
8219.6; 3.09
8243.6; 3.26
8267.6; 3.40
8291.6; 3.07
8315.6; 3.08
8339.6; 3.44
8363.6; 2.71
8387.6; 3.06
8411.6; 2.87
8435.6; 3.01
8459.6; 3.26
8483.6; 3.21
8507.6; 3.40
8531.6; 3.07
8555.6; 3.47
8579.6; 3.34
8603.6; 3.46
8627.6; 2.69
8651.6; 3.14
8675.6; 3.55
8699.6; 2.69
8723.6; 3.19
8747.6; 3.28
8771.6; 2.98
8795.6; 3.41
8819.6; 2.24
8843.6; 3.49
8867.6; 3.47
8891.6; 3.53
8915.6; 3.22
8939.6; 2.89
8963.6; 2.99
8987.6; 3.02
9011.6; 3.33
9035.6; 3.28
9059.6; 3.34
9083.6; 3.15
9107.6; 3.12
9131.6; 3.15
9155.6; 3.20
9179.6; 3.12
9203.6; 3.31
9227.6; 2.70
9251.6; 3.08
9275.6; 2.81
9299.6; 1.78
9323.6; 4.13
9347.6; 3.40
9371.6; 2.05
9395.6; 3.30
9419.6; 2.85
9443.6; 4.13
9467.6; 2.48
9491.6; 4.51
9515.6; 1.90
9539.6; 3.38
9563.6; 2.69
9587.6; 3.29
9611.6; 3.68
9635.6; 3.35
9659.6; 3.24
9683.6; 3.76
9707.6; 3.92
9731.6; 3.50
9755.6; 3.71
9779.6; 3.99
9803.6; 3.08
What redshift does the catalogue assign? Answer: 0.791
